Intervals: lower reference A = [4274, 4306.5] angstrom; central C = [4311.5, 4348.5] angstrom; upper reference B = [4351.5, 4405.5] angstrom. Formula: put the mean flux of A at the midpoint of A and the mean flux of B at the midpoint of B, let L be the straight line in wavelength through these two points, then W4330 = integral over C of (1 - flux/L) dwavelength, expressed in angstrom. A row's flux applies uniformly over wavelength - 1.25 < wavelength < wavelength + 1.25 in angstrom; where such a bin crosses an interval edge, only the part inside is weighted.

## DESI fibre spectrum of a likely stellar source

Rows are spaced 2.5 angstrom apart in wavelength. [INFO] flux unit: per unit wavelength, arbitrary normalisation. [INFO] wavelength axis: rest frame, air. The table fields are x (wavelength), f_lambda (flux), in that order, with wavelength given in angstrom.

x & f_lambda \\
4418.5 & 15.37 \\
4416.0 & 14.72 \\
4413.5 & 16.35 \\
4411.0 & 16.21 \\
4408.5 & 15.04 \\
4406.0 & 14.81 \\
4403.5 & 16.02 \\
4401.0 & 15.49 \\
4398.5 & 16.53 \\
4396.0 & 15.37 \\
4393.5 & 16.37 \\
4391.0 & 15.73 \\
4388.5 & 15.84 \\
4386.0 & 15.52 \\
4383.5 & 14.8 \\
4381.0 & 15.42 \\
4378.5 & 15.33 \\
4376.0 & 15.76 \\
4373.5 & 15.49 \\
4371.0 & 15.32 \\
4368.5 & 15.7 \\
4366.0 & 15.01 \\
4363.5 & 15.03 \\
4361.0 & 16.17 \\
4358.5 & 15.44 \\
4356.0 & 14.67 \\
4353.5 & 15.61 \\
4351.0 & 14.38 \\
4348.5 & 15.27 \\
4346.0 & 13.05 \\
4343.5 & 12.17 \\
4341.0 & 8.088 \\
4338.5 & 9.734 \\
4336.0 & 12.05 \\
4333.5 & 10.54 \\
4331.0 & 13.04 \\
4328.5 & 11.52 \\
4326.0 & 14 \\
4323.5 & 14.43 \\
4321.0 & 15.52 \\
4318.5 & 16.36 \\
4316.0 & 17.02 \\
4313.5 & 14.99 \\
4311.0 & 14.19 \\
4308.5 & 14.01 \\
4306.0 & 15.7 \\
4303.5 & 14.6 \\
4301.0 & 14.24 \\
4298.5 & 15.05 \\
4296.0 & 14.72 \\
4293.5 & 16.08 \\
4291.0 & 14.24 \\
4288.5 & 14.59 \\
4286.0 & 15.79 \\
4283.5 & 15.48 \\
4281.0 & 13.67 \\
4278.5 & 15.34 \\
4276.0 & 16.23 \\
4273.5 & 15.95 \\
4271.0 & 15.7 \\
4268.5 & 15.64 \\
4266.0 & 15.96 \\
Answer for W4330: 5.2 angstrom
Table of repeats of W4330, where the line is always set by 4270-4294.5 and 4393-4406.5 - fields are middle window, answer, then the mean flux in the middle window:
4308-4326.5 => 0.3 angstrom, 15.2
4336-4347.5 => 3.4 angstrom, 11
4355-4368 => 0.3 angstrom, 15.3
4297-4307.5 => 0.3 angstrom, 14.9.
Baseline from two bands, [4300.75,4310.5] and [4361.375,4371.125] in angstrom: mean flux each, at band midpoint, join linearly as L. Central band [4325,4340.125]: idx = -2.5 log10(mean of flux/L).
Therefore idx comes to 0.27 mag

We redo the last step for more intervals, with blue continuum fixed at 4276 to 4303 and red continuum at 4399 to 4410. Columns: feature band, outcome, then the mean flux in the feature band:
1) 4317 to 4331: 0.06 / 14.3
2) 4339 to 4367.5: 0.09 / 14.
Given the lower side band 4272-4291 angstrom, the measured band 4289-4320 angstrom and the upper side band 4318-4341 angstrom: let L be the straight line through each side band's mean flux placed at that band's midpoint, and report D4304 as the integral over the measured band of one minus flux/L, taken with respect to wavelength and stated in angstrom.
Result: -2.5 angstrom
